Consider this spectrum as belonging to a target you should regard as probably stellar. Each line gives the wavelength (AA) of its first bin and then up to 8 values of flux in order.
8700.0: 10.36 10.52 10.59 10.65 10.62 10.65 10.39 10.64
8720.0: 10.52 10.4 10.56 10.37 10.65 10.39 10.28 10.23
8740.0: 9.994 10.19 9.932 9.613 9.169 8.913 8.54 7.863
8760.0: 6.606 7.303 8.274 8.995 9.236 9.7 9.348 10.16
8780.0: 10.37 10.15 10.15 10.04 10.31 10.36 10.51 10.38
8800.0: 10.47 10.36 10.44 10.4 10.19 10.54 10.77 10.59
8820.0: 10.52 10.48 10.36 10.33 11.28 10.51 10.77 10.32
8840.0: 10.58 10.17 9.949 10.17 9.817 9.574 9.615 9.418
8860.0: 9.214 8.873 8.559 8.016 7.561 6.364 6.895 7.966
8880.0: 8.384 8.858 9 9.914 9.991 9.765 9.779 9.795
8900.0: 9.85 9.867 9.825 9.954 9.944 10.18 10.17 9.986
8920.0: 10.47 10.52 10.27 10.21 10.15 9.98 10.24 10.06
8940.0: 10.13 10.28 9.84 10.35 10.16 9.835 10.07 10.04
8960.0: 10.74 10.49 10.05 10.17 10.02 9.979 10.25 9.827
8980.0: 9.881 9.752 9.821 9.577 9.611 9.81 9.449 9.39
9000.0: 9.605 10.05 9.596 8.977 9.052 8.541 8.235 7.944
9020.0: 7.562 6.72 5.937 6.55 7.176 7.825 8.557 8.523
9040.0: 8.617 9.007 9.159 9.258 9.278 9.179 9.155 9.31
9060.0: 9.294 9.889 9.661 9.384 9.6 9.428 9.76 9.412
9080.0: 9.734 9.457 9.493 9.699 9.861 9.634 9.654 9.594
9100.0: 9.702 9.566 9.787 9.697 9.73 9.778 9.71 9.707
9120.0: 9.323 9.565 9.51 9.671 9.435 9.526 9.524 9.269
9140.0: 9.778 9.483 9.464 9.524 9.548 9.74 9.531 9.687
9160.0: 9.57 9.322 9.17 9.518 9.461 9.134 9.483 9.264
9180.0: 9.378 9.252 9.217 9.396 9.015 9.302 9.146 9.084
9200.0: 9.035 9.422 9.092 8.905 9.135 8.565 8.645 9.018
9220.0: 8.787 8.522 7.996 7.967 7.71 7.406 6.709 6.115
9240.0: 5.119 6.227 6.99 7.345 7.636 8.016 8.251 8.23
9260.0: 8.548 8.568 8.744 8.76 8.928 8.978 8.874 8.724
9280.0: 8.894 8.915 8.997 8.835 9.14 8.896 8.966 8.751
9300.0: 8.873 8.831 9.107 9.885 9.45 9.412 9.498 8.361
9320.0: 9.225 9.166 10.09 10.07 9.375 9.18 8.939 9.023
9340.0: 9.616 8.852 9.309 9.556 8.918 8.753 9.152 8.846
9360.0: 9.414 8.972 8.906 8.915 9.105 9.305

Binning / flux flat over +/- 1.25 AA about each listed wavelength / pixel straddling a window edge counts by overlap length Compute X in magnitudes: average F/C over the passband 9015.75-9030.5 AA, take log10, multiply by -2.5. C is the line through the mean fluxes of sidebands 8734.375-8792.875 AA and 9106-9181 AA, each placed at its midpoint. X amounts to 0.33 mag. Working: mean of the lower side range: 9.38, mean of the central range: 7.01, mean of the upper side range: 9.52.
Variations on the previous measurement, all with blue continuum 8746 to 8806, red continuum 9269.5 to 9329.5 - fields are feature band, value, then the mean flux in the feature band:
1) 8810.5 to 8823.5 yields -0.12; 10.6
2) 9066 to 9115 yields -0.04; 9.63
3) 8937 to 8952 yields -0.09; 10.1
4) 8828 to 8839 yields -0.14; 10.7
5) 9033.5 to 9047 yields 0.06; 8.78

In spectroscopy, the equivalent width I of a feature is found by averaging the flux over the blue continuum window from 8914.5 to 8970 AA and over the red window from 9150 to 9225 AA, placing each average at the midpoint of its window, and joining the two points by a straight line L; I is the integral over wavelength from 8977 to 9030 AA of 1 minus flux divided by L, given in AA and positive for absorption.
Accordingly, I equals 6.1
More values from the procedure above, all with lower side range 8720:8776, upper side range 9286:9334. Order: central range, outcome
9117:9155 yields -1.1 AA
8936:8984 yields -3.9 AA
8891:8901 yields -0.5 AA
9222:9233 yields 1.6 AA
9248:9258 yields 1.4 AA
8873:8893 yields 1.4 AA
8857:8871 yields 1.2 AA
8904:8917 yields -0.9 AA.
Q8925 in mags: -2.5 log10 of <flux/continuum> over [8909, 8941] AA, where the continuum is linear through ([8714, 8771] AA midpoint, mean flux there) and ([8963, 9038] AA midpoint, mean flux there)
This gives -0.12 mag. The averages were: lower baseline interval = 9.52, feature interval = 10.2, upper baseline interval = 8.97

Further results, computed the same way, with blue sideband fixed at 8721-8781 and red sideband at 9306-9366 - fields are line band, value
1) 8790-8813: -0.104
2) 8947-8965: -0.093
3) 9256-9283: 0.065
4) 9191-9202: 0.017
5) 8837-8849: -0.088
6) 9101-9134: -0.033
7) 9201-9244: 0.168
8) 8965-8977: -0.078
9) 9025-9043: 0.191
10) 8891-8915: -0.055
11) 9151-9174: -0.017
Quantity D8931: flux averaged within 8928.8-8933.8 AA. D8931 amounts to 10.1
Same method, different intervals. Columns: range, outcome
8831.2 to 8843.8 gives 10.5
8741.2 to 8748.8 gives 9.91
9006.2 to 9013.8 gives 8.86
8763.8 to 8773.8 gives 9.06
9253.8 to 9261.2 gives 8.34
